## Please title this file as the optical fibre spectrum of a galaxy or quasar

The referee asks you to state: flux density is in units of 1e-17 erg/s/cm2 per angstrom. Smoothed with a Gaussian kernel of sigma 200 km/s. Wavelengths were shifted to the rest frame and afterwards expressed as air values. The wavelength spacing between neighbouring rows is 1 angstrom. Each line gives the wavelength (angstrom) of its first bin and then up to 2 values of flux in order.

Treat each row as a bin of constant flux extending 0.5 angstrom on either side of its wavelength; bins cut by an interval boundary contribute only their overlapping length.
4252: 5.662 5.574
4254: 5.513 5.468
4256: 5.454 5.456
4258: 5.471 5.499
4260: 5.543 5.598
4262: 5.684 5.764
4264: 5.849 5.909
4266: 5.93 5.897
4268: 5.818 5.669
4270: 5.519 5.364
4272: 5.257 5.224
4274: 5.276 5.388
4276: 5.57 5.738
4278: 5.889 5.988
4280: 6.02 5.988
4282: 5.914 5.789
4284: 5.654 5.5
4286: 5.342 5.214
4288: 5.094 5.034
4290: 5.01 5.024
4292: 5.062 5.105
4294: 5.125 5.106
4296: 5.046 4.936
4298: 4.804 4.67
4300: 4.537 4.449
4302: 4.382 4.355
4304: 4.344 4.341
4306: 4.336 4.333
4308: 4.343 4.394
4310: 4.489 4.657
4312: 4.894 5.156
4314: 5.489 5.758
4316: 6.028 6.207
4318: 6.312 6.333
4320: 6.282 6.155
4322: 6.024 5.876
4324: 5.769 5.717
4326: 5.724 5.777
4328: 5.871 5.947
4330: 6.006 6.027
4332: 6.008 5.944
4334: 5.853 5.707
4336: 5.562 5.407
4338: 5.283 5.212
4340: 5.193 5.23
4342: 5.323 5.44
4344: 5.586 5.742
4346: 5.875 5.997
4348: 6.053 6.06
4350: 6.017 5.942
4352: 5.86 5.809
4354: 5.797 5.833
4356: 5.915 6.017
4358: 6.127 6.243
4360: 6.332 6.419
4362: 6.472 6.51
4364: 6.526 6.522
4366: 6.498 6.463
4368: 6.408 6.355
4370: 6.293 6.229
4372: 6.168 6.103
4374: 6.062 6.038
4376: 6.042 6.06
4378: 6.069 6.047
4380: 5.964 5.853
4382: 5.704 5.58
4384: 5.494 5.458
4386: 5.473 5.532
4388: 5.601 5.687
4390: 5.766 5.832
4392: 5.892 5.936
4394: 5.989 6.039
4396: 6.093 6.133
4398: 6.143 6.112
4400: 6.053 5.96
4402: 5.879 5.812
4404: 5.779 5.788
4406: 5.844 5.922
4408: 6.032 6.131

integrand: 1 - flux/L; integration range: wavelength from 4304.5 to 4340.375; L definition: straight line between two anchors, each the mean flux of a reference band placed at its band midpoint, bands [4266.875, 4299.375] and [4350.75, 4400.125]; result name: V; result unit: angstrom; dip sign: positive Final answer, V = 1.0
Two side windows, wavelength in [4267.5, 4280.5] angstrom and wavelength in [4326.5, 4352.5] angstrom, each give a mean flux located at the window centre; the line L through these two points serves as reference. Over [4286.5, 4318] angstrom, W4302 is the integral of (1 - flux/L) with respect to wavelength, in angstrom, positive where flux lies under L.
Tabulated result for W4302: 4.1 angstrom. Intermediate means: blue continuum 5.59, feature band 4.92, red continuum 5.73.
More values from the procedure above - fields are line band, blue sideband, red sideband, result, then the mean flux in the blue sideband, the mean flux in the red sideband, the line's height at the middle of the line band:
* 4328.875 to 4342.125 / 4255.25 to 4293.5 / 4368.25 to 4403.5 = 0.3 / 5.54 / 5.93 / 5.75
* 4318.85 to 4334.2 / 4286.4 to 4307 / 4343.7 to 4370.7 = -1.4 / 4.79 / 6.14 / 5.46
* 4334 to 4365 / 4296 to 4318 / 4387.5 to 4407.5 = -3.0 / 4.84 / 5.91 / 5.35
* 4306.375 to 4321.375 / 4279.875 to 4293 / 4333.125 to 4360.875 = 0.5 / 5.4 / 5.77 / 5.57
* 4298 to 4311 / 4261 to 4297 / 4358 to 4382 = 2.9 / 5.5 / 6.23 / 5.71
